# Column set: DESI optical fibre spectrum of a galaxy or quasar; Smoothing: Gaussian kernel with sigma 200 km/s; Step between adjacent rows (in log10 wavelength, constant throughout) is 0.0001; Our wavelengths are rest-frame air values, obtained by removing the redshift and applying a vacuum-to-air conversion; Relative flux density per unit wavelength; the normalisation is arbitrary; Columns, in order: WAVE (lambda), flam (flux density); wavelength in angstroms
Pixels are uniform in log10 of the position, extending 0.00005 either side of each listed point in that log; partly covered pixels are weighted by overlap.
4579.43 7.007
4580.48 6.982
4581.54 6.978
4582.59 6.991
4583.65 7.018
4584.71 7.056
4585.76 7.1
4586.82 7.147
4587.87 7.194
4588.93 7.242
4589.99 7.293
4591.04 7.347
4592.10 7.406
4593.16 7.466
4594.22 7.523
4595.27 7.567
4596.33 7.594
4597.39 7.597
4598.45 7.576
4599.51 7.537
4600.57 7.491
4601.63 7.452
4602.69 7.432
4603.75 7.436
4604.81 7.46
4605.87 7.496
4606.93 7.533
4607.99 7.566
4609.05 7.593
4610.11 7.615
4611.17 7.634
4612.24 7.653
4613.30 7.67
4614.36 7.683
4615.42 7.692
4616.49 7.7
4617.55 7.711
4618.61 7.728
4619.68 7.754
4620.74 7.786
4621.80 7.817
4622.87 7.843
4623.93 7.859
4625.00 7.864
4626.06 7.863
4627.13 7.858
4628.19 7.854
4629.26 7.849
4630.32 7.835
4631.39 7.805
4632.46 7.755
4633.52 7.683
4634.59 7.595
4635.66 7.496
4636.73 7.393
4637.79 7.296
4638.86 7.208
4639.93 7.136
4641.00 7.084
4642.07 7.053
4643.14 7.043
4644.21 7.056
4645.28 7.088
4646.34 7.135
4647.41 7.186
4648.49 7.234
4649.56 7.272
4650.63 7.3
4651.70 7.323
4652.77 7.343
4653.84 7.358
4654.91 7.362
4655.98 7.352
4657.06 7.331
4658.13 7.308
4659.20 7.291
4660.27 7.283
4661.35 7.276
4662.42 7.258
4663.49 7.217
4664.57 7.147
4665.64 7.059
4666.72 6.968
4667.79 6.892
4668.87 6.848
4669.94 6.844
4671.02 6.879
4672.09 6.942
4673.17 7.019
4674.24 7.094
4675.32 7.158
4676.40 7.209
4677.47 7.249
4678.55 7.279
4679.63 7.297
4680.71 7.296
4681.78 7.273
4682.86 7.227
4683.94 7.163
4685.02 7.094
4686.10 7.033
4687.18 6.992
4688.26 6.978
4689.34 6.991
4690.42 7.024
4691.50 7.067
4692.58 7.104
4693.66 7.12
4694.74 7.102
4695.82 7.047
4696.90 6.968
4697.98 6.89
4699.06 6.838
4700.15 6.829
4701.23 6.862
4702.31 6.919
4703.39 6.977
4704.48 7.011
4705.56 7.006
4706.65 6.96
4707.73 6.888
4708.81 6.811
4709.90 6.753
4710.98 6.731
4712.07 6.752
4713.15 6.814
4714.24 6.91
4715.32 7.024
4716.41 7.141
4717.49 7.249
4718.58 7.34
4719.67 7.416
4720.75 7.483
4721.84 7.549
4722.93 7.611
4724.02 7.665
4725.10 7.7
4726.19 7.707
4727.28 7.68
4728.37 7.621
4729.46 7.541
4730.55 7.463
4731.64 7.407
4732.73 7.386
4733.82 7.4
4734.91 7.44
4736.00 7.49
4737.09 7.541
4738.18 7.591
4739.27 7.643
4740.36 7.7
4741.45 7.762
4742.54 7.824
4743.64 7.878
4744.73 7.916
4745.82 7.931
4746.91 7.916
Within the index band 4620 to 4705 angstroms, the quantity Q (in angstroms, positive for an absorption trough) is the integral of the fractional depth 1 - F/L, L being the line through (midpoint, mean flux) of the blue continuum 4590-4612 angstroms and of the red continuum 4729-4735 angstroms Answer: 2.6 angstroms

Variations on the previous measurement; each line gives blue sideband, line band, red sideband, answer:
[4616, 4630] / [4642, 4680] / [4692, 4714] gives 1.1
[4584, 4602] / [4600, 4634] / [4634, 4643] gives -1.7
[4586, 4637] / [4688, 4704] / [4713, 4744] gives 1.1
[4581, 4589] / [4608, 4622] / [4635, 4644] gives -1.1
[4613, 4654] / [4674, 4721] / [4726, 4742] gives 3.1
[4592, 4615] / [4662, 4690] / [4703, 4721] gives 0.4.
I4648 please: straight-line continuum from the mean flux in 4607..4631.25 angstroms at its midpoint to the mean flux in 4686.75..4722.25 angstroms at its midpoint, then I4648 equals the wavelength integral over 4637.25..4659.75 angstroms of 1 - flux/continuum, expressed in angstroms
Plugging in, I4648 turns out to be 0.80 angstroms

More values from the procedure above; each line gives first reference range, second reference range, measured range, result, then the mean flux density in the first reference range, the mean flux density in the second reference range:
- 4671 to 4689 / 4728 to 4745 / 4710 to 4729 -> 0.4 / 7.13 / 7.59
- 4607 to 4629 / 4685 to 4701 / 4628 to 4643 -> 0.2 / 7.73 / 7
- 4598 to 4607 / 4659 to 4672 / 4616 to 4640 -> -1.2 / 7.49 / 7.07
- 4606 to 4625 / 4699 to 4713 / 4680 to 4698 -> -0.2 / 7.7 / 6.87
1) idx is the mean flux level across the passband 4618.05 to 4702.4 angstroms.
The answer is 7.27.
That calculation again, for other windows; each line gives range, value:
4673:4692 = 7.14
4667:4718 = 7.01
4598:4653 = 7.53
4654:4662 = 7.32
